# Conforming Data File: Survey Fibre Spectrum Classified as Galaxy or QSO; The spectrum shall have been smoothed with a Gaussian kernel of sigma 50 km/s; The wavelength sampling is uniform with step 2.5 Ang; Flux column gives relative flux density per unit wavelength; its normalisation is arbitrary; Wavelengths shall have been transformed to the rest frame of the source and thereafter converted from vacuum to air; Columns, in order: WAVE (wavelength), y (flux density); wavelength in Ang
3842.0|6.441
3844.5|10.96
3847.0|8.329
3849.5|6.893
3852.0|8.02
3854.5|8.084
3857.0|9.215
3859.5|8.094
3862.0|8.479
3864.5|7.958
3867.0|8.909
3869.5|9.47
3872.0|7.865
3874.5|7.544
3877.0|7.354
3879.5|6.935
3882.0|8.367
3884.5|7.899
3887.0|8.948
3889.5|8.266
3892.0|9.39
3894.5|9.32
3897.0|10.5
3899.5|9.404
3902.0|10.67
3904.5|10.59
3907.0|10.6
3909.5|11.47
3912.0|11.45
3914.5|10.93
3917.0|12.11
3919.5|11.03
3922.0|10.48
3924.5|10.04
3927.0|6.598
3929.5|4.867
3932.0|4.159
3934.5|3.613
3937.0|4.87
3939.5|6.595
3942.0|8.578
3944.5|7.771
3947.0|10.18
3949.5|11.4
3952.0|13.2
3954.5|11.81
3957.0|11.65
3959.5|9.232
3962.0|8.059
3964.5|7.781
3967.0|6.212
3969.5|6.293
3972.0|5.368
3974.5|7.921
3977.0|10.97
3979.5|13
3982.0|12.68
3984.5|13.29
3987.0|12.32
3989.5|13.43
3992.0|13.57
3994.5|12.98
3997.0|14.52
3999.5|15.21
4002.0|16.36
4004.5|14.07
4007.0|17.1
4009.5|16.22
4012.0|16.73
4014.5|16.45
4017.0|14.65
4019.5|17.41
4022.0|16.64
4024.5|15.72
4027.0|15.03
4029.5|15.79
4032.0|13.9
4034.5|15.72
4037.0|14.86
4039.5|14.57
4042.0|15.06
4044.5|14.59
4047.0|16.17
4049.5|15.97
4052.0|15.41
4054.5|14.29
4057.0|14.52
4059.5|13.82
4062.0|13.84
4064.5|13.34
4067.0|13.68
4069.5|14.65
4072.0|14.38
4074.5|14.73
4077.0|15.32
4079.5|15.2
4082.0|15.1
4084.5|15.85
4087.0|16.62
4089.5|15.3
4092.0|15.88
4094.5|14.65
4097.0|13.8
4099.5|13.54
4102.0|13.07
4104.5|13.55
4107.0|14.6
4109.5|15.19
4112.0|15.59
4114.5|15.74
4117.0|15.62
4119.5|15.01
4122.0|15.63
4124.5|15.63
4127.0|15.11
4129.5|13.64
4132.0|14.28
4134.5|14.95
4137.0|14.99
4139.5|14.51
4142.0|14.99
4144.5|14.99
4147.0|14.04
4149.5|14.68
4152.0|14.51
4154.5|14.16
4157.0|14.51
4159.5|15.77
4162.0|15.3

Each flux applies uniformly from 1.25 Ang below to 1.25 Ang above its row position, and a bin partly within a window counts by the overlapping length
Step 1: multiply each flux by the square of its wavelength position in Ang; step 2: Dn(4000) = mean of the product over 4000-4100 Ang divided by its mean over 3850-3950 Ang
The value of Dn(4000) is 1.89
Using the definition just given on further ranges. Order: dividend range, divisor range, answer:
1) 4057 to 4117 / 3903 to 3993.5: 1.64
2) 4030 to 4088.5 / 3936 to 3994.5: 1.57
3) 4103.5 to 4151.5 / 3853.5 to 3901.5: 1.97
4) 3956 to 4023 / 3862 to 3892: 1.63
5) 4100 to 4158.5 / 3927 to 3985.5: 1.86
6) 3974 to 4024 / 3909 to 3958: 1.64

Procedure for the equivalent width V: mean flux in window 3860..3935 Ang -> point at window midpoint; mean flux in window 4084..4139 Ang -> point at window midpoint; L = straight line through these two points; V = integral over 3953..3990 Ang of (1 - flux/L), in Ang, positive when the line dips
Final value 3.49 Ang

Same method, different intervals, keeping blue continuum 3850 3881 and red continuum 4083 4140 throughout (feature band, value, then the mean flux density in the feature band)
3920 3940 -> 6.67 Ang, 6.57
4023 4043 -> -3.70 Ang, 15.1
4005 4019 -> -4.62 Ang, 16.2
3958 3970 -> 3.49 Ang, 7.68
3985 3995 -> -1.33 Ang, 13.1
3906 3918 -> -2.42 Ang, 11.3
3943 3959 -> -0.58 Ang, 10.9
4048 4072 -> -1.65 Ang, 14.4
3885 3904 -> -1.15 Ang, 9.48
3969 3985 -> 1.84 Ang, 9.94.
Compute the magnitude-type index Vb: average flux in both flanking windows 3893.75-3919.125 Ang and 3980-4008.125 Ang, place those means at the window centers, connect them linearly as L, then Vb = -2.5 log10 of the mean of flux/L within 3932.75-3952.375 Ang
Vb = 0.46 mag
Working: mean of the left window 10.7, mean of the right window 14.1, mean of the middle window 7.95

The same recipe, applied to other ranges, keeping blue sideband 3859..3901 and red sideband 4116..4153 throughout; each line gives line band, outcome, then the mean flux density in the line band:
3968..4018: -0.15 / 13.1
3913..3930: -0.02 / 9.67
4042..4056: -0.20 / 15.3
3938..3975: 0.18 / 8.79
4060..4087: -0.10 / 14.7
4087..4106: -0.04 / 14.4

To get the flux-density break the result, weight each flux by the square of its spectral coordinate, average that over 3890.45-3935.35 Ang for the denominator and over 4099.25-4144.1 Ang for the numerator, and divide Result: 1.8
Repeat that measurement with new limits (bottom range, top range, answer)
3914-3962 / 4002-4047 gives 1.84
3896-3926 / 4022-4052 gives 1.52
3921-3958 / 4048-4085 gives 1.87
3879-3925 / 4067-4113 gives 1.63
